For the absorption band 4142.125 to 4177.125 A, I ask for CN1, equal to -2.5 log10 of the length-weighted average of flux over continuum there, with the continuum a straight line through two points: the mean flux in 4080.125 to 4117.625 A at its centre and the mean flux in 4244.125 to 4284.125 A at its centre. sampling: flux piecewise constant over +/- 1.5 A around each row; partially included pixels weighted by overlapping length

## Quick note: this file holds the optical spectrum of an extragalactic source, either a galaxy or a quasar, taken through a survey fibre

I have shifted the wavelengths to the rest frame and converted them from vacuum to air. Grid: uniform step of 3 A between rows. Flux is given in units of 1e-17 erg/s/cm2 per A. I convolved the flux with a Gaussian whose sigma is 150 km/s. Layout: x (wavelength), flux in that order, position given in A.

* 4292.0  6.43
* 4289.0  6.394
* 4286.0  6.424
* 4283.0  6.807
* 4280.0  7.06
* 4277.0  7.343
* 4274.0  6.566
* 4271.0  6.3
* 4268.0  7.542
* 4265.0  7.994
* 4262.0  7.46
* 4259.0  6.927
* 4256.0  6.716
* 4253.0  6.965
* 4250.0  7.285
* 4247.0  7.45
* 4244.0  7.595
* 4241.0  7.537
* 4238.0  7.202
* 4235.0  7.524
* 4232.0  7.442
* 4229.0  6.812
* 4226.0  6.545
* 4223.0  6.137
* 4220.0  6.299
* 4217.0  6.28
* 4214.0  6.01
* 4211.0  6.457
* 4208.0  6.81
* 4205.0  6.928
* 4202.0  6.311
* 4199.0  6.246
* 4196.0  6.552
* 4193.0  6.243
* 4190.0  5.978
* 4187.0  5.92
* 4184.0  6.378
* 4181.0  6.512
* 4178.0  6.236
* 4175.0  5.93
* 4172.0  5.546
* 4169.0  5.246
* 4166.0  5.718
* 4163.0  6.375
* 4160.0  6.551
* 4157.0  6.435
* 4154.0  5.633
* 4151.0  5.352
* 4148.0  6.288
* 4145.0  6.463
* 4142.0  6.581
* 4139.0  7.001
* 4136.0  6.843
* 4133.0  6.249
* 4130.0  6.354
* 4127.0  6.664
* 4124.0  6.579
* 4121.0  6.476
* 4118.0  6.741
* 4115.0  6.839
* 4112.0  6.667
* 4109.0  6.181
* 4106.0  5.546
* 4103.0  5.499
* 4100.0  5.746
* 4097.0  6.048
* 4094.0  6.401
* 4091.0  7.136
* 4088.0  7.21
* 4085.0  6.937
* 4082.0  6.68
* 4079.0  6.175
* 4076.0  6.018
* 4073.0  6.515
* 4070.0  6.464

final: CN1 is 0.12 mag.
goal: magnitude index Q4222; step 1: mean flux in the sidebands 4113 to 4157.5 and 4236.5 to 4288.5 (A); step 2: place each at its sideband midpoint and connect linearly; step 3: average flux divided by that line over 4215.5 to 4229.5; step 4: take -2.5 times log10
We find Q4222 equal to 0.08 mag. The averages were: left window 6.44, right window 7.11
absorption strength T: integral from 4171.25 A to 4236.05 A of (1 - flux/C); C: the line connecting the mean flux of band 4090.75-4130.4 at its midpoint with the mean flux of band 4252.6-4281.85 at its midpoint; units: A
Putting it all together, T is 3.5 A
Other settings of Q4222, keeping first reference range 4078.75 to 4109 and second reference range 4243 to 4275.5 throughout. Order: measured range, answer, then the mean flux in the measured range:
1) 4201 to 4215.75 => 0.064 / 6.51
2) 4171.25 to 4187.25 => 0.107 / 6.13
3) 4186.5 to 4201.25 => 0.103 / 6.21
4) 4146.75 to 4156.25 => 0.145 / 5.8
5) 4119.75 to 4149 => -0.003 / 6.55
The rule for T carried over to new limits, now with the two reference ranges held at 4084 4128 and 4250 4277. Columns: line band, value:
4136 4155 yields 0.9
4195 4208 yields 0.6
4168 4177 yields 1.5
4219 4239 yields 0.3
